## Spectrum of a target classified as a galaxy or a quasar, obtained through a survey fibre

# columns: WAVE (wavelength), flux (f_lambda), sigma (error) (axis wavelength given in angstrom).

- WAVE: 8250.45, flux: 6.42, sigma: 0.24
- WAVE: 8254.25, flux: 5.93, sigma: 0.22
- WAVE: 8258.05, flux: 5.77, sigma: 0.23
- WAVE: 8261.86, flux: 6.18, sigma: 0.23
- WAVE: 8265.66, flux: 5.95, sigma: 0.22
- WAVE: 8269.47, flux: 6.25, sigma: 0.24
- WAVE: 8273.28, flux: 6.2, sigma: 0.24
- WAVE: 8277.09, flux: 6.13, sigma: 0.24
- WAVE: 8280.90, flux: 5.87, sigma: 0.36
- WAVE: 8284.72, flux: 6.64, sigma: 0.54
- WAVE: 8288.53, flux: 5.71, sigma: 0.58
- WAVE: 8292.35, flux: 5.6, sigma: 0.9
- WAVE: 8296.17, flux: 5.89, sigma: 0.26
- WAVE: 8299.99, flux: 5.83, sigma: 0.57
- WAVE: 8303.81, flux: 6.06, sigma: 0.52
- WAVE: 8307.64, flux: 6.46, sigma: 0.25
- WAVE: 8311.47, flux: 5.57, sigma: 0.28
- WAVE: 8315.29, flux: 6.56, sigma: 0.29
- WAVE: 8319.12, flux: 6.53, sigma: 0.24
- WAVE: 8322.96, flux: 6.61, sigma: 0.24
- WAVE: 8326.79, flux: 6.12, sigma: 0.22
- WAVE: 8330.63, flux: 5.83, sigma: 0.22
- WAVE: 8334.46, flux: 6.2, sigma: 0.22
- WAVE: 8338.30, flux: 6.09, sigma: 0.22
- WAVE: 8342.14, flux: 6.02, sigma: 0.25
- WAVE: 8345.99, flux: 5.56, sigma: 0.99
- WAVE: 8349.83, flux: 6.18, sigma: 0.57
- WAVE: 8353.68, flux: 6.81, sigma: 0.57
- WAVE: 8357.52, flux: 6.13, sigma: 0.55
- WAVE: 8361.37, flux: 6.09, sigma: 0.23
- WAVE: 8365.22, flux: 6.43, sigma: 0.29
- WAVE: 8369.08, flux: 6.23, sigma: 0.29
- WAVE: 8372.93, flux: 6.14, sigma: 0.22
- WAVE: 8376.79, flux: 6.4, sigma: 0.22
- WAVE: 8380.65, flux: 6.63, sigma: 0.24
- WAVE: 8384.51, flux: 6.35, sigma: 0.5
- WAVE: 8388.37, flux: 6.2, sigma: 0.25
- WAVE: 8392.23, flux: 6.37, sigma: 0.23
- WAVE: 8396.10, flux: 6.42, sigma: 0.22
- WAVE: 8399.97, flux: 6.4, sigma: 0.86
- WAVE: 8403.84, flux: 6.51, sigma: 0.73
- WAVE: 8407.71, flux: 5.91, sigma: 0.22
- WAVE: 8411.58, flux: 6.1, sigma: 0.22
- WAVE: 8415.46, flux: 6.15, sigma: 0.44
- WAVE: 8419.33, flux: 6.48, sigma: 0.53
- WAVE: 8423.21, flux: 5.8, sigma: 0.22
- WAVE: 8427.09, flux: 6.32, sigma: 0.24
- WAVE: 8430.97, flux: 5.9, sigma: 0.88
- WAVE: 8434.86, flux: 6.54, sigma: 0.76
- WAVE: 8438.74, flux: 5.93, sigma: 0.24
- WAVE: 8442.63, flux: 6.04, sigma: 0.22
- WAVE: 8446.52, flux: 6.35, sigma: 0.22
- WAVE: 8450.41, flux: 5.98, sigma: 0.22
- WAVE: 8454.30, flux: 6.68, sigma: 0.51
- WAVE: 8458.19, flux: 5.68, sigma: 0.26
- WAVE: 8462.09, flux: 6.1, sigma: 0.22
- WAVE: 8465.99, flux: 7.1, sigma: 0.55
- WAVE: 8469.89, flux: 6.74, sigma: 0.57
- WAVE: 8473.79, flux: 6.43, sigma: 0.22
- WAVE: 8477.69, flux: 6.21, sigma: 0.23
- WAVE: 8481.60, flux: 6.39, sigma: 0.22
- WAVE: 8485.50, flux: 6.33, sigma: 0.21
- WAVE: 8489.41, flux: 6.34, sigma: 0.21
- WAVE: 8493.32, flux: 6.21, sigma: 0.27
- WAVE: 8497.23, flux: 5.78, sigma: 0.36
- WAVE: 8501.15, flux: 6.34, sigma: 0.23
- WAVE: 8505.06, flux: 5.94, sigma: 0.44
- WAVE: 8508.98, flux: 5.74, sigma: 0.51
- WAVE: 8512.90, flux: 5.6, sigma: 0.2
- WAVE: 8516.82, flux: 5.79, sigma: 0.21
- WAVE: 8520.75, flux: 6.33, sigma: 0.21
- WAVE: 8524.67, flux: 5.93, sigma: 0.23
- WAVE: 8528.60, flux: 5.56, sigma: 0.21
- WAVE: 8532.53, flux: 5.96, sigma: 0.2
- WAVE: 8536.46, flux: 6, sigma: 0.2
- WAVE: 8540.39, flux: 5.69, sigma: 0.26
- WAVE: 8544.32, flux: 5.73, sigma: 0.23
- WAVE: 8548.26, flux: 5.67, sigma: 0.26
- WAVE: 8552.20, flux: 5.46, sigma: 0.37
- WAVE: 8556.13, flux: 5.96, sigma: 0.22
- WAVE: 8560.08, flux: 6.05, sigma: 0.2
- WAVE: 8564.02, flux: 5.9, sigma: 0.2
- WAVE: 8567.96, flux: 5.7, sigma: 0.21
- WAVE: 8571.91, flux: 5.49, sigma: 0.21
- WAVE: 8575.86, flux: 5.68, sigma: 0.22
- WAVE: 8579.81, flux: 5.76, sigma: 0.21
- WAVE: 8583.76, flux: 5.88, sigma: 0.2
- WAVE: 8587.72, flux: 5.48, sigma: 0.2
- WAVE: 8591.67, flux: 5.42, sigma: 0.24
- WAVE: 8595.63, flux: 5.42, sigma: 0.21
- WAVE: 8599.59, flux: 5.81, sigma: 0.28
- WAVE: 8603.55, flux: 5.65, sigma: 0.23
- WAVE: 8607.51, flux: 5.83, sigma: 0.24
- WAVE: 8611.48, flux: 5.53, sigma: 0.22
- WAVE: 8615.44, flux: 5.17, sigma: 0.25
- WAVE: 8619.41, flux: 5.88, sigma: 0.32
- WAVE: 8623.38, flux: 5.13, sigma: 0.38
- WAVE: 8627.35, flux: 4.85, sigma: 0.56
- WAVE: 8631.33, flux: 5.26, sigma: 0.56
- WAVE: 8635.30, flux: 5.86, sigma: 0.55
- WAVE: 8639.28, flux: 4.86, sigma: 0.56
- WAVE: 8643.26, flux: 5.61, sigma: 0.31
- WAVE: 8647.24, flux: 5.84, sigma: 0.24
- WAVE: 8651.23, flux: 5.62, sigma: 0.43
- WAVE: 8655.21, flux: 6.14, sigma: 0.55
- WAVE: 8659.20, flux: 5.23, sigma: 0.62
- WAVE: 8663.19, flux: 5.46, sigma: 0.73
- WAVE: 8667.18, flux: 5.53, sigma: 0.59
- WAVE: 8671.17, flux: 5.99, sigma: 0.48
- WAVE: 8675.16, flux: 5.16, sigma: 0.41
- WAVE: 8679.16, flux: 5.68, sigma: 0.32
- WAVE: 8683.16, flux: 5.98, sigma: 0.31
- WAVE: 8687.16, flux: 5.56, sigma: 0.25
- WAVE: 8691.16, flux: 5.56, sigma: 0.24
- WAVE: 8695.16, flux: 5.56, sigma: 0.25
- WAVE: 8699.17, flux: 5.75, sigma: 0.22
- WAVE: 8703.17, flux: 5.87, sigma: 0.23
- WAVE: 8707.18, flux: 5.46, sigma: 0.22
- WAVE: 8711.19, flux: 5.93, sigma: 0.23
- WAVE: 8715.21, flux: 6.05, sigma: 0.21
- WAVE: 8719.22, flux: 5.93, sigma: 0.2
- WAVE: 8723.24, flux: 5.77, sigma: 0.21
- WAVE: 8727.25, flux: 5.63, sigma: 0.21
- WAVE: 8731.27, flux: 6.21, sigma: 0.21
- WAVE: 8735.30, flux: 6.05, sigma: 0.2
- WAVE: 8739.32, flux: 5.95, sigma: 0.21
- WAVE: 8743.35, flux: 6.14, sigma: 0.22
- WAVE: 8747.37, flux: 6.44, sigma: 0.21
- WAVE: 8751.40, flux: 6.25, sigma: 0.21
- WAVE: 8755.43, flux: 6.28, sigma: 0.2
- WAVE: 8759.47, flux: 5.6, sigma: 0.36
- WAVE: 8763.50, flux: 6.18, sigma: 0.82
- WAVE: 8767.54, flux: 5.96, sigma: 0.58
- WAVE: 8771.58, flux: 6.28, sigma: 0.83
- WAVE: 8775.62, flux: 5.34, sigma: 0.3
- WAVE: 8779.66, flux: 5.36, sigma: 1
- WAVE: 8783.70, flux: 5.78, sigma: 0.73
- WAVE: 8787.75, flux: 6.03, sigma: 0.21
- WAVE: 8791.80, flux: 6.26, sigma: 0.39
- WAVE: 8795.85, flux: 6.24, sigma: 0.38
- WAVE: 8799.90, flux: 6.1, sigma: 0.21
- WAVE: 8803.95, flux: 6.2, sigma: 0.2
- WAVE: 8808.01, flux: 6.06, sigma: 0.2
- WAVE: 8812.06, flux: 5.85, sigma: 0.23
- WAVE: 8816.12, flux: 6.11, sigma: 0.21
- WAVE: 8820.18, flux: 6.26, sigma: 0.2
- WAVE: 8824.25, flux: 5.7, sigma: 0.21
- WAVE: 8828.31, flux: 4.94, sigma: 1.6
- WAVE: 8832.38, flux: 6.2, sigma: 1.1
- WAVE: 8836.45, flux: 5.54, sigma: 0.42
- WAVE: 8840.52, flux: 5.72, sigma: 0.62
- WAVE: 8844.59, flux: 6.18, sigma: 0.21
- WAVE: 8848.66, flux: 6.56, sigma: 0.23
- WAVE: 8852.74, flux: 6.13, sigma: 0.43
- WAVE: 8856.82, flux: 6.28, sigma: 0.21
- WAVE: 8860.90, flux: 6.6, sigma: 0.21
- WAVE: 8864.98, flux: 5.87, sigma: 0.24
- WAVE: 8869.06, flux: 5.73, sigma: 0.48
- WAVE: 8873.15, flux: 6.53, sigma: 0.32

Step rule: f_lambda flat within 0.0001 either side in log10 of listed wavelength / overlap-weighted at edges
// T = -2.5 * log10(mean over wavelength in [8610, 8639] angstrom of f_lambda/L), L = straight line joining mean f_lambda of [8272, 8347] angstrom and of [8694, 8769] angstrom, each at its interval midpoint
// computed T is 0.122 mag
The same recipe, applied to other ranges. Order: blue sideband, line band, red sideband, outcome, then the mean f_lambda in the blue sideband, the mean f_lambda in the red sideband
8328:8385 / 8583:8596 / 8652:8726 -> 0.06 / 6.2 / 5.7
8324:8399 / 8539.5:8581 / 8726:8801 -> 0.07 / 6.23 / 6.01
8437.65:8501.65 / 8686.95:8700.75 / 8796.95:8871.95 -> 0.09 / 6.28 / 6.01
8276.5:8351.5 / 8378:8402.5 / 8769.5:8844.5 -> -0.06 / 6.07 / 5.89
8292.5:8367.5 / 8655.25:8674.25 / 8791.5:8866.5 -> 0.09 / 6.14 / 6.04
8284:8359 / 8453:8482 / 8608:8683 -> -0.10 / 6.11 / 5.51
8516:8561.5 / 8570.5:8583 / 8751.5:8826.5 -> 0.04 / 5.84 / 5.98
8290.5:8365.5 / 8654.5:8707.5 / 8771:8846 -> 0.06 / 6.12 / 5.89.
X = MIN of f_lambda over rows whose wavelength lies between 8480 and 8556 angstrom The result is 5.46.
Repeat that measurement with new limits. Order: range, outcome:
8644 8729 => 5.16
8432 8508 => 5.68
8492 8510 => 5.74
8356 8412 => 5.91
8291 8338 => 5.57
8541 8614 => 5.42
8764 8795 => 5.34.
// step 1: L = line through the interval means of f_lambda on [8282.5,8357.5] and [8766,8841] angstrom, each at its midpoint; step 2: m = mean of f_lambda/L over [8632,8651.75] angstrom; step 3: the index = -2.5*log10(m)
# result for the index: 0.082 mag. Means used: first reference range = 6.12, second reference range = 5.89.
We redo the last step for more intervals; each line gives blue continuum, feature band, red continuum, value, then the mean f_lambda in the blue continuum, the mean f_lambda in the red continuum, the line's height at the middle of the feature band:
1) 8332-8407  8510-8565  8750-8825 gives 0.059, 6.26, 5.99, 6.15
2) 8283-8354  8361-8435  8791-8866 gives -0.030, 6.1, 6.04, 6.09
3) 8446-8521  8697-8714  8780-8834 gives 0.050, 6.2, 5.96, 6.03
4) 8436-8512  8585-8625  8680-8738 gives 0.085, 6.22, 5.81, 5.99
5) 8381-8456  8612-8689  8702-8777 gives 0.099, 6.24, 5.97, 6.05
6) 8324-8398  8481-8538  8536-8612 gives -0.026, 6.23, 5.7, 5.86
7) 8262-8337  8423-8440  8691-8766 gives -0.014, 6.11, 5.94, 6.06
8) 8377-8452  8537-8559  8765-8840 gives 0.070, 6.24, 5.9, 6.12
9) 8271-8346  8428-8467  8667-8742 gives -0.041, 6.09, 5.78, 5.98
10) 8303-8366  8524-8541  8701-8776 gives 0.046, 6.19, 5.98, 6.09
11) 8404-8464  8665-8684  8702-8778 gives 0.066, 6.14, 5.96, 6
